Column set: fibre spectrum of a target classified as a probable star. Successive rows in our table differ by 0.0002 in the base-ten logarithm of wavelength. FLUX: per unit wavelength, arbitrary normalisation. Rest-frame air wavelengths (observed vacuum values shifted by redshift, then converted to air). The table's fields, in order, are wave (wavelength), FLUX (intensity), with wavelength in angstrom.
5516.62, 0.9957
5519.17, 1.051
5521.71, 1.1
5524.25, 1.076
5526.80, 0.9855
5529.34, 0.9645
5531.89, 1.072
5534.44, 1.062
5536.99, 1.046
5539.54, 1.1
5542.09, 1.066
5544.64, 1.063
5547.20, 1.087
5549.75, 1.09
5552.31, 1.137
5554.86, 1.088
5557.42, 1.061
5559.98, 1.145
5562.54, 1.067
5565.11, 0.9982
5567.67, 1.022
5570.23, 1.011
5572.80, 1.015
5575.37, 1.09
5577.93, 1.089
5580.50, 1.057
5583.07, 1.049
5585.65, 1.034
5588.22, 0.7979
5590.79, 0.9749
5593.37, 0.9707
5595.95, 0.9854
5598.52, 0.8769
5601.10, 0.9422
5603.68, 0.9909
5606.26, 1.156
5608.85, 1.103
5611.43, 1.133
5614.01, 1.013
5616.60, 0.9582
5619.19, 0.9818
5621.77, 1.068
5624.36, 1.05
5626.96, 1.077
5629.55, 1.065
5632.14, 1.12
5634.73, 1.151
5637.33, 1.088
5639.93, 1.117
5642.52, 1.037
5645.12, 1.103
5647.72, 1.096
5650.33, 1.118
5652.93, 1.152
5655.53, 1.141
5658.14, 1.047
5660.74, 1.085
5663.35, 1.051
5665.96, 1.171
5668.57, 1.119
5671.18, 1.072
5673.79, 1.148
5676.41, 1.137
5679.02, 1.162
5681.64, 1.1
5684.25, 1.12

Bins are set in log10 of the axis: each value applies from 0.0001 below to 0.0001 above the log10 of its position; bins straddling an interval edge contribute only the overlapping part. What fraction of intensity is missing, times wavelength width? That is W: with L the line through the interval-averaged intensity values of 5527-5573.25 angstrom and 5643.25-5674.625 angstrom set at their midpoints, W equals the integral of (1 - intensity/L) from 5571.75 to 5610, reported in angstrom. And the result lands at 2.4 angstrom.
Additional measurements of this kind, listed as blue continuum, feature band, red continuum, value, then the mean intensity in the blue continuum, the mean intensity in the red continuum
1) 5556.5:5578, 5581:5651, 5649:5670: 2.9 angstrom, 1.05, 1.11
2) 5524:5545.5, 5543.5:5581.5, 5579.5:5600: -2.3 angstrom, 1.05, 0.967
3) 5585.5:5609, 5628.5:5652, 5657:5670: -1.1 angstrom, 0.975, 1.1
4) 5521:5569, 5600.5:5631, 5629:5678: 1.3 angstrom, 1.06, 1.11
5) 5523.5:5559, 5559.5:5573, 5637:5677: 0.4 angstrom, 1.06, 1.1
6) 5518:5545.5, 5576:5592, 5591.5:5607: -0.1 angstrom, 1.05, 0.981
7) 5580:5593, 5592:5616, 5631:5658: 0.0 angstrom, 0.977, 1.11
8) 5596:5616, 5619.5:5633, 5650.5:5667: -0.1 angstrom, 1.03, 1.11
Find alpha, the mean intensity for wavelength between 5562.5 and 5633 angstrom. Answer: 1.02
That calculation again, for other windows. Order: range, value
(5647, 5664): 1.1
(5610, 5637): 1.06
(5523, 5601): 1.03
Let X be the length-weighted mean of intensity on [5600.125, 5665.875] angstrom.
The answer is 1.08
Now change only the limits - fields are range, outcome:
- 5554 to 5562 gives 1.1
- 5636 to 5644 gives 1.08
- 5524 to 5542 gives 1.04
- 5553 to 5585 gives 1.06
